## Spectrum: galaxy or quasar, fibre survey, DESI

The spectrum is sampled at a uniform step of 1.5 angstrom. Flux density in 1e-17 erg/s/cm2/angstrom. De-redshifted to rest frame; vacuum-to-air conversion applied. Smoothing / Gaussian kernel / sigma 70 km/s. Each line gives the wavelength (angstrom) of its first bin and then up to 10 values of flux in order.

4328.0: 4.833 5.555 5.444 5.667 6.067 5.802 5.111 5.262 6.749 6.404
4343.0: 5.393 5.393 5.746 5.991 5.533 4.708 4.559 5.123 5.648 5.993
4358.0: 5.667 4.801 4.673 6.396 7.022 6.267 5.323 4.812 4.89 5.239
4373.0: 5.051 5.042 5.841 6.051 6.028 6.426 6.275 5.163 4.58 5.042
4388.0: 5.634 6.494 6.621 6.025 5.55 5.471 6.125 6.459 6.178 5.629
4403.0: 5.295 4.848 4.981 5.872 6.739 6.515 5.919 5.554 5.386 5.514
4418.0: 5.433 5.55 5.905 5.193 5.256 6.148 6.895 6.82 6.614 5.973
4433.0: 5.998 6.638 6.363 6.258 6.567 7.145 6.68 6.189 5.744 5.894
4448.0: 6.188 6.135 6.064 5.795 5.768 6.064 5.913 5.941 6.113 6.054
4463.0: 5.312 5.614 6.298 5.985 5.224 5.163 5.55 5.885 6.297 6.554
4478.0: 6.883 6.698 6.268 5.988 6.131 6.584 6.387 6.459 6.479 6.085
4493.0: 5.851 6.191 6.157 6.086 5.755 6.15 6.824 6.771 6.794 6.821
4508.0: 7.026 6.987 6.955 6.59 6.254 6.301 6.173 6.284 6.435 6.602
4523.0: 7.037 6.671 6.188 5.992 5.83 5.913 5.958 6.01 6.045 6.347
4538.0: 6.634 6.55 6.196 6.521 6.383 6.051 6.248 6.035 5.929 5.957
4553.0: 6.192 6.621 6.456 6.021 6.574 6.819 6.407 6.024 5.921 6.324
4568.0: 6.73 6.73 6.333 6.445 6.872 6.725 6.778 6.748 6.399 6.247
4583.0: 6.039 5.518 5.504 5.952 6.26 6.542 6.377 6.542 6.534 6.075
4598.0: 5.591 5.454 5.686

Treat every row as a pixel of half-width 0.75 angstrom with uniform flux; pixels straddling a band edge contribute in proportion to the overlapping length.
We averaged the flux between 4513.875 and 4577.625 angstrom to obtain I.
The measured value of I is 6.34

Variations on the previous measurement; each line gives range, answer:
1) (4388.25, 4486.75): 6.01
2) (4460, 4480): 5.96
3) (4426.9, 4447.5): 6.39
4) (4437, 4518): 6.22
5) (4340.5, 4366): 5.61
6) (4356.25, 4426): 5.67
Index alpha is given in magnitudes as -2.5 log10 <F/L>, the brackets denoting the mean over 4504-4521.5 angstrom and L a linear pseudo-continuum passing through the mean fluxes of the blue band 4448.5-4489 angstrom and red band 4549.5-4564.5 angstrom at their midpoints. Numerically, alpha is -0.07 mag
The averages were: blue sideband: 6.04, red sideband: 6.3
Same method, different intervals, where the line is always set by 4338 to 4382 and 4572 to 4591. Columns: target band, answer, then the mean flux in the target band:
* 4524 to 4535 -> 0.01 mag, 6.06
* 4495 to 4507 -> -0.06 mag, 6.41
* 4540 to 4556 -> -0.01 mag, 6.23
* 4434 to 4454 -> -0.07 mag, 6.26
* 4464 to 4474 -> 0.05 mag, 5.67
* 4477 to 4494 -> -0.06 mag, 6.35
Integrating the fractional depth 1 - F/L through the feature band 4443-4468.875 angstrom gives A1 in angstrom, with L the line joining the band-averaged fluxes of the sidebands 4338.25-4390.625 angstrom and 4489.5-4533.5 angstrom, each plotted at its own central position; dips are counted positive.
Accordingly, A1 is 0.7 angstrom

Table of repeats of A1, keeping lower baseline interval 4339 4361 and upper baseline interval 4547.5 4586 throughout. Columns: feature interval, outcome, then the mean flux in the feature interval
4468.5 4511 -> -1.81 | 6.31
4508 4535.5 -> -0.90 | 6.37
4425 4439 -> -1.44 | 6.42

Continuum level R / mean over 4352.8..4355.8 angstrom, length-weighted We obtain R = 5.4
